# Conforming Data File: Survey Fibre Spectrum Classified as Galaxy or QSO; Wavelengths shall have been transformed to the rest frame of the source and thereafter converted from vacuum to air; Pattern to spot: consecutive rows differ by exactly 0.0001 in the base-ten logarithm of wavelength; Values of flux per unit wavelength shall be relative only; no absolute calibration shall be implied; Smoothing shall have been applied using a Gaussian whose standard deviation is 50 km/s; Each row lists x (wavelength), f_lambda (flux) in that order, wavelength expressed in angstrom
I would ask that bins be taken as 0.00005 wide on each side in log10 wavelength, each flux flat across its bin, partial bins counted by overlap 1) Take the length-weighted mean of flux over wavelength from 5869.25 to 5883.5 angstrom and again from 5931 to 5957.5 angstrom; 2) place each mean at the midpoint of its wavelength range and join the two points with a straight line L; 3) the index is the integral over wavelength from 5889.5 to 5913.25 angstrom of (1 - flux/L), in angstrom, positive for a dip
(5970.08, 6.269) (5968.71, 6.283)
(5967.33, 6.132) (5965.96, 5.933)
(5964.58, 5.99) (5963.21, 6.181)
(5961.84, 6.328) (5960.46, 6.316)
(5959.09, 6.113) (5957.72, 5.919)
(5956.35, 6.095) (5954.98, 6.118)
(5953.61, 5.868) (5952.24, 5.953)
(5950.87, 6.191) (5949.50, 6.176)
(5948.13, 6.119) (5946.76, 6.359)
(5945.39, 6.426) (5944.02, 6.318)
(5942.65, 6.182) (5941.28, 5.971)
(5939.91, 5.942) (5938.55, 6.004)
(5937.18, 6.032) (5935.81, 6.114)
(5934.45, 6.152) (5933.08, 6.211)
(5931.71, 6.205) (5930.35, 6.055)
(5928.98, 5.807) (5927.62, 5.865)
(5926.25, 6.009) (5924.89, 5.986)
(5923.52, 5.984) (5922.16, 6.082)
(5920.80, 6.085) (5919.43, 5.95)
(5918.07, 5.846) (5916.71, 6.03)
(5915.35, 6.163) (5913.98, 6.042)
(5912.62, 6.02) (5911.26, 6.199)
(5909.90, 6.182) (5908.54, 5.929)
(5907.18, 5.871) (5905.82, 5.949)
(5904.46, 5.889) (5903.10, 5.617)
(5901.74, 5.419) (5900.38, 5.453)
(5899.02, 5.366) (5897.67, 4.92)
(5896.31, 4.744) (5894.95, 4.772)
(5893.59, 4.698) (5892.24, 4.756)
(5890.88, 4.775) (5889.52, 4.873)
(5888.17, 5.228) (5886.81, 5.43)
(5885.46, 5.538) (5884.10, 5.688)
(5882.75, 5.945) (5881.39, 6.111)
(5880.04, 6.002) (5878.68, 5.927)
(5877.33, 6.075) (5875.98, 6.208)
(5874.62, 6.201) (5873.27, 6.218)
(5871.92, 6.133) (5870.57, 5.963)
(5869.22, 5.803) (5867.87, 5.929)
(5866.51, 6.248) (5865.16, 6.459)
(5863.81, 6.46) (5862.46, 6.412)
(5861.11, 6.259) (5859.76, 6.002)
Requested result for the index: 2.6 angstrom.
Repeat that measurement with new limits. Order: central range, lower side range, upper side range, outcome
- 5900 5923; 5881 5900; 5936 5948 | -1.4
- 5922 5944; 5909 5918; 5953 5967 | 0.2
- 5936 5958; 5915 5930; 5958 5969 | -0.1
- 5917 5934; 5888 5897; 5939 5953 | -1.1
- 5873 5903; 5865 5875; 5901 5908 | 2.3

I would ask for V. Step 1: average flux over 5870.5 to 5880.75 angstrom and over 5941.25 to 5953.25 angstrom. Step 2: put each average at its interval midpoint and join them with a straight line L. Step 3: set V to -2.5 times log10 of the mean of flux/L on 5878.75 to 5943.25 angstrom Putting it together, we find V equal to 0.07 mag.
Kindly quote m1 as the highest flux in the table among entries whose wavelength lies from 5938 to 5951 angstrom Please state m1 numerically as 6.426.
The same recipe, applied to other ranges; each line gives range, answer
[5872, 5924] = 6.218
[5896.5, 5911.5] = 6.199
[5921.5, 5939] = 6.211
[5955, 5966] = 6.328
